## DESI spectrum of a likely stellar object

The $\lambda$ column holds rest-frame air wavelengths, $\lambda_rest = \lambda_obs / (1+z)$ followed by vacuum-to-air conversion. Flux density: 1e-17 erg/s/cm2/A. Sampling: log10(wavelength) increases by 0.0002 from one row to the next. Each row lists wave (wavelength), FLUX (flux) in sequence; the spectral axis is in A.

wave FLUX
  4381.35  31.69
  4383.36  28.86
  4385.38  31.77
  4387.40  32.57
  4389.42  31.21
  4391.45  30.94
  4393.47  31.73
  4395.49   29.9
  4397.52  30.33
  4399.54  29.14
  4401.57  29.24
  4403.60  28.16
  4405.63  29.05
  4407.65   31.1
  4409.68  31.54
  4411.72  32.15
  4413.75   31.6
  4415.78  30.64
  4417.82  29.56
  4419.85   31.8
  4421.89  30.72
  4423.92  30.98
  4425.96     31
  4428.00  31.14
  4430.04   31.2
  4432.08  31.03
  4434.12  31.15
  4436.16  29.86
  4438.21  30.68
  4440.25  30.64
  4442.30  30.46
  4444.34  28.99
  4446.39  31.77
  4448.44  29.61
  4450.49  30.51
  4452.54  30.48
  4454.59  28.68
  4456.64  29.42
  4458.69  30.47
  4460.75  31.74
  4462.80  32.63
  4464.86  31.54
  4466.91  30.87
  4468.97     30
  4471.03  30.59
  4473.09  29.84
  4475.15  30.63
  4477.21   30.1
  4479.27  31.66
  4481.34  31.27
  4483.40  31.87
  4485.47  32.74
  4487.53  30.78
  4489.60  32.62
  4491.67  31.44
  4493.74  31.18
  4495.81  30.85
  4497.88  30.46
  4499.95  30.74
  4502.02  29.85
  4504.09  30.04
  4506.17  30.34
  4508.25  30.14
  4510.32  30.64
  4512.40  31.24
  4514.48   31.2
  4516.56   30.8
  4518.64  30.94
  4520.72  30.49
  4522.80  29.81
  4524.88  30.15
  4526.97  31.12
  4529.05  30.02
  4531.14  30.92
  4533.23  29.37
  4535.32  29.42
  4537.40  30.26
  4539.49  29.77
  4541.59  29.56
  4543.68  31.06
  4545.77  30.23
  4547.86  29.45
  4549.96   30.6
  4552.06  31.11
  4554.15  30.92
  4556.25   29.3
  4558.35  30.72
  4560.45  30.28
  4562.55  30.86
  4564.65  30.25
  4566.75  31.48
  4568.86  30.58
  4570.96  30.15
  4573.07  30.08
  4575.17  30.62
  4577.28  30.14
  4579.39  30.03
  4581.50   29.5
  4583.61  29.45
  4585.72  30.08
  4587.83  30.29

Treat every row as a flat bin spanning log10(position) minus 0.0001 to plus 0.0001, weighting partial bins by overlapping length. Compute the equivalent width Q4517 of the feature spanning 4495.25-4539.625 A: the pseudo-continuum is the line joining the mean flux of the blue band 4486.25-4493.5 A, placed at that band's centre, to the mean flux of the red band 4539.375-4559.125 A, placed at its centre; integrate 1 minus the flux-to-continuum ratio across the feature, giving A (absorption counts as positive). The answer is 0.8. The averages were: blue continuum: 31.6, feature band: 30.4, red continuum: 30.3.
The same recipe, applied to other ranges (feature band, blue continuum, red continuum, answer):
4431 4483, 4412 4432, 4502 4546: 0.3 A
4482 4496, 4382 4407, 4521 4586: -0.7 A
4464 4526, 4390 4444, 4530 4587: -0.9 A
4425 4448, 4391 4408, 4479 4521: -0.3 A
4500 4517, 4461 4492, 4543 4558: 0.2 A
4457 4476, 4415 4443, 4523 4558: -0.2 A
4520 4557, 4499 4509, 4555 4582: 0.1 A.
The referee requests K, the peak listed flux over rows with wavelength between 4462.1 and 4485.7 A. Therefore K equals 32.74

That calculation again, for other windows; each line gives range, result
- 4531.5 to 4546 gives 31.06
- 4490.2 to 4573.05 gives 31.48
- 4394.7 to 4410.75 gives 31.54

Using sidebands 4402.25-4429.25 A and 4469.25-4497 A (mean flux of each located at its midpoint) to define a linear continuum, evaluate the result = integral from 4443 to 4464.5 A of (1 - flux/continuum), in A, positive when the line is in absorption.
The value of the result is 0.35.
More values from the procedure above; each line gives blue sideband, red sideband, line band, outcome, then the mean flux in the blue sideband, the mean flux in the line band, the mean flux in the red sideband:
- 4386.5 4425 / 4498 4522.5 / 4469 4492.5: -0.46 A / 30.6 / 31.2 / 30.6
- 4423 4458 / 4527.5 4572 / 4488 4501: -0.35 A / 30.4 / 31.2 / 30.3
